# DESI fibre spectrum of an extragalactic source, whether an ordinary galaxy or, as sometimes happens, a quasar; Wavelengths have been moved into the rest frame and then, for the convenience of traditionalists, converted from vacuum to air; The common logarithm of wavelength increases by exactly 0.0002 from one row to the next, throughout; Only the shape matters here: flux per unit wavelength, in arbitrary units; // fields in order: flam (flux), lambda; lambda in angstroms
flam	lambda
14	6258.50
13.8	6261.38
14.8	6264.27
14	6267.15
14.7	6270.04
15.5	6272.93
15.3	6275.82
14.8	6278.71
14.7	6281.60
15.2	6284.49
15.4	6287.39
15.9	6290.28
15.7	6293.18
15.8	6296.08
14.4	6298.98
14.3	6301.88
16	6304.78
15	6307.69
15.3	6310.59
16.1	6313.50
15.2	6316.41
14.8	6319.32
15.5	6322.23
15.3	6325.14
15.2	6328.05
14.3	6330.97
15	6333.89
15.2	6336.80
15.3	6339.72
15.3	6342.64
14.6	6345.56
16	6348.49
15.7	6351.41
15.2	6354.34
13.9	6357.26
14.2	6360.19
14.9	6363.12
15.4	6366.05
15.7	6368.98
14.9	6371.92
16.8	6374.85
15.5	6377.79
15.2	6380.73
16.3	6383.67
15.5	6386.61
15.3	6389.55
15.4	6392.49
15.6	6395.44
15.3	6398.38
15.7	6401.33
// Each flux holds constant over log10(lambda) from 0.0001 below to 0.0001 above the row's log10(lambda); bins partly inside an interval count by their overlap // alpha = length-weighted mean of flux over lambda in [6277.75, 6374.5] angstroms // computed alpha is 15.2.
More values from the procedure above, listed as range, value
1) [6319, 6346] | 15.1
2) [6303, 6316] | 15.5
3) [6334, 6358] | 15.2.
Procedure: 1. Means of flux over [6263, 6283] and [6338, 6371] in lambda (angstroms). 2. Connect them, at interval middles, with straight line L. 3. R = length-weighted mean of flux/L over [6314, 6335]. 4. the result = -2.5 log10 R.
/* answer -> -0.01 mag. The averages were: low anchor 14.8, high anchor 15.1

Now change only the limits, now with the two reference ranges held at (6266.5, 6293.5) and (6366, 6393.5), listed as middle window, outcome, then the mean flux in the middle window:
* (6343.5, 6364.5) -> 0.04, 14.9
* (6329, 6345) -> 0.03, 15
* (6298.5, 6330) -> 0.01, 15.2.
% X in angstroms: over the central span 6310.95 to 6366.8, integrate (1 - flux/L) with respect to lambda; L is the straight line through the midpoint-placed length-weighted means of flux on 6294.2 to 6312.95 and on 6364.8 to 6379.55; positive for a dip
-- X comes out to 1.14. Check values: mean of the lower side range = 15.2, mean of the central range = 15.1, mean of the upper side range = 15.6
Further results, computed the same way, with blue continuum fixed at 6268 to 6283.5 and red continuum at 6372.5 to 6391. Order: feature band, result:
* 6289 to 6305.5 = -0.2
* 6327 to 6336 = 0.3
